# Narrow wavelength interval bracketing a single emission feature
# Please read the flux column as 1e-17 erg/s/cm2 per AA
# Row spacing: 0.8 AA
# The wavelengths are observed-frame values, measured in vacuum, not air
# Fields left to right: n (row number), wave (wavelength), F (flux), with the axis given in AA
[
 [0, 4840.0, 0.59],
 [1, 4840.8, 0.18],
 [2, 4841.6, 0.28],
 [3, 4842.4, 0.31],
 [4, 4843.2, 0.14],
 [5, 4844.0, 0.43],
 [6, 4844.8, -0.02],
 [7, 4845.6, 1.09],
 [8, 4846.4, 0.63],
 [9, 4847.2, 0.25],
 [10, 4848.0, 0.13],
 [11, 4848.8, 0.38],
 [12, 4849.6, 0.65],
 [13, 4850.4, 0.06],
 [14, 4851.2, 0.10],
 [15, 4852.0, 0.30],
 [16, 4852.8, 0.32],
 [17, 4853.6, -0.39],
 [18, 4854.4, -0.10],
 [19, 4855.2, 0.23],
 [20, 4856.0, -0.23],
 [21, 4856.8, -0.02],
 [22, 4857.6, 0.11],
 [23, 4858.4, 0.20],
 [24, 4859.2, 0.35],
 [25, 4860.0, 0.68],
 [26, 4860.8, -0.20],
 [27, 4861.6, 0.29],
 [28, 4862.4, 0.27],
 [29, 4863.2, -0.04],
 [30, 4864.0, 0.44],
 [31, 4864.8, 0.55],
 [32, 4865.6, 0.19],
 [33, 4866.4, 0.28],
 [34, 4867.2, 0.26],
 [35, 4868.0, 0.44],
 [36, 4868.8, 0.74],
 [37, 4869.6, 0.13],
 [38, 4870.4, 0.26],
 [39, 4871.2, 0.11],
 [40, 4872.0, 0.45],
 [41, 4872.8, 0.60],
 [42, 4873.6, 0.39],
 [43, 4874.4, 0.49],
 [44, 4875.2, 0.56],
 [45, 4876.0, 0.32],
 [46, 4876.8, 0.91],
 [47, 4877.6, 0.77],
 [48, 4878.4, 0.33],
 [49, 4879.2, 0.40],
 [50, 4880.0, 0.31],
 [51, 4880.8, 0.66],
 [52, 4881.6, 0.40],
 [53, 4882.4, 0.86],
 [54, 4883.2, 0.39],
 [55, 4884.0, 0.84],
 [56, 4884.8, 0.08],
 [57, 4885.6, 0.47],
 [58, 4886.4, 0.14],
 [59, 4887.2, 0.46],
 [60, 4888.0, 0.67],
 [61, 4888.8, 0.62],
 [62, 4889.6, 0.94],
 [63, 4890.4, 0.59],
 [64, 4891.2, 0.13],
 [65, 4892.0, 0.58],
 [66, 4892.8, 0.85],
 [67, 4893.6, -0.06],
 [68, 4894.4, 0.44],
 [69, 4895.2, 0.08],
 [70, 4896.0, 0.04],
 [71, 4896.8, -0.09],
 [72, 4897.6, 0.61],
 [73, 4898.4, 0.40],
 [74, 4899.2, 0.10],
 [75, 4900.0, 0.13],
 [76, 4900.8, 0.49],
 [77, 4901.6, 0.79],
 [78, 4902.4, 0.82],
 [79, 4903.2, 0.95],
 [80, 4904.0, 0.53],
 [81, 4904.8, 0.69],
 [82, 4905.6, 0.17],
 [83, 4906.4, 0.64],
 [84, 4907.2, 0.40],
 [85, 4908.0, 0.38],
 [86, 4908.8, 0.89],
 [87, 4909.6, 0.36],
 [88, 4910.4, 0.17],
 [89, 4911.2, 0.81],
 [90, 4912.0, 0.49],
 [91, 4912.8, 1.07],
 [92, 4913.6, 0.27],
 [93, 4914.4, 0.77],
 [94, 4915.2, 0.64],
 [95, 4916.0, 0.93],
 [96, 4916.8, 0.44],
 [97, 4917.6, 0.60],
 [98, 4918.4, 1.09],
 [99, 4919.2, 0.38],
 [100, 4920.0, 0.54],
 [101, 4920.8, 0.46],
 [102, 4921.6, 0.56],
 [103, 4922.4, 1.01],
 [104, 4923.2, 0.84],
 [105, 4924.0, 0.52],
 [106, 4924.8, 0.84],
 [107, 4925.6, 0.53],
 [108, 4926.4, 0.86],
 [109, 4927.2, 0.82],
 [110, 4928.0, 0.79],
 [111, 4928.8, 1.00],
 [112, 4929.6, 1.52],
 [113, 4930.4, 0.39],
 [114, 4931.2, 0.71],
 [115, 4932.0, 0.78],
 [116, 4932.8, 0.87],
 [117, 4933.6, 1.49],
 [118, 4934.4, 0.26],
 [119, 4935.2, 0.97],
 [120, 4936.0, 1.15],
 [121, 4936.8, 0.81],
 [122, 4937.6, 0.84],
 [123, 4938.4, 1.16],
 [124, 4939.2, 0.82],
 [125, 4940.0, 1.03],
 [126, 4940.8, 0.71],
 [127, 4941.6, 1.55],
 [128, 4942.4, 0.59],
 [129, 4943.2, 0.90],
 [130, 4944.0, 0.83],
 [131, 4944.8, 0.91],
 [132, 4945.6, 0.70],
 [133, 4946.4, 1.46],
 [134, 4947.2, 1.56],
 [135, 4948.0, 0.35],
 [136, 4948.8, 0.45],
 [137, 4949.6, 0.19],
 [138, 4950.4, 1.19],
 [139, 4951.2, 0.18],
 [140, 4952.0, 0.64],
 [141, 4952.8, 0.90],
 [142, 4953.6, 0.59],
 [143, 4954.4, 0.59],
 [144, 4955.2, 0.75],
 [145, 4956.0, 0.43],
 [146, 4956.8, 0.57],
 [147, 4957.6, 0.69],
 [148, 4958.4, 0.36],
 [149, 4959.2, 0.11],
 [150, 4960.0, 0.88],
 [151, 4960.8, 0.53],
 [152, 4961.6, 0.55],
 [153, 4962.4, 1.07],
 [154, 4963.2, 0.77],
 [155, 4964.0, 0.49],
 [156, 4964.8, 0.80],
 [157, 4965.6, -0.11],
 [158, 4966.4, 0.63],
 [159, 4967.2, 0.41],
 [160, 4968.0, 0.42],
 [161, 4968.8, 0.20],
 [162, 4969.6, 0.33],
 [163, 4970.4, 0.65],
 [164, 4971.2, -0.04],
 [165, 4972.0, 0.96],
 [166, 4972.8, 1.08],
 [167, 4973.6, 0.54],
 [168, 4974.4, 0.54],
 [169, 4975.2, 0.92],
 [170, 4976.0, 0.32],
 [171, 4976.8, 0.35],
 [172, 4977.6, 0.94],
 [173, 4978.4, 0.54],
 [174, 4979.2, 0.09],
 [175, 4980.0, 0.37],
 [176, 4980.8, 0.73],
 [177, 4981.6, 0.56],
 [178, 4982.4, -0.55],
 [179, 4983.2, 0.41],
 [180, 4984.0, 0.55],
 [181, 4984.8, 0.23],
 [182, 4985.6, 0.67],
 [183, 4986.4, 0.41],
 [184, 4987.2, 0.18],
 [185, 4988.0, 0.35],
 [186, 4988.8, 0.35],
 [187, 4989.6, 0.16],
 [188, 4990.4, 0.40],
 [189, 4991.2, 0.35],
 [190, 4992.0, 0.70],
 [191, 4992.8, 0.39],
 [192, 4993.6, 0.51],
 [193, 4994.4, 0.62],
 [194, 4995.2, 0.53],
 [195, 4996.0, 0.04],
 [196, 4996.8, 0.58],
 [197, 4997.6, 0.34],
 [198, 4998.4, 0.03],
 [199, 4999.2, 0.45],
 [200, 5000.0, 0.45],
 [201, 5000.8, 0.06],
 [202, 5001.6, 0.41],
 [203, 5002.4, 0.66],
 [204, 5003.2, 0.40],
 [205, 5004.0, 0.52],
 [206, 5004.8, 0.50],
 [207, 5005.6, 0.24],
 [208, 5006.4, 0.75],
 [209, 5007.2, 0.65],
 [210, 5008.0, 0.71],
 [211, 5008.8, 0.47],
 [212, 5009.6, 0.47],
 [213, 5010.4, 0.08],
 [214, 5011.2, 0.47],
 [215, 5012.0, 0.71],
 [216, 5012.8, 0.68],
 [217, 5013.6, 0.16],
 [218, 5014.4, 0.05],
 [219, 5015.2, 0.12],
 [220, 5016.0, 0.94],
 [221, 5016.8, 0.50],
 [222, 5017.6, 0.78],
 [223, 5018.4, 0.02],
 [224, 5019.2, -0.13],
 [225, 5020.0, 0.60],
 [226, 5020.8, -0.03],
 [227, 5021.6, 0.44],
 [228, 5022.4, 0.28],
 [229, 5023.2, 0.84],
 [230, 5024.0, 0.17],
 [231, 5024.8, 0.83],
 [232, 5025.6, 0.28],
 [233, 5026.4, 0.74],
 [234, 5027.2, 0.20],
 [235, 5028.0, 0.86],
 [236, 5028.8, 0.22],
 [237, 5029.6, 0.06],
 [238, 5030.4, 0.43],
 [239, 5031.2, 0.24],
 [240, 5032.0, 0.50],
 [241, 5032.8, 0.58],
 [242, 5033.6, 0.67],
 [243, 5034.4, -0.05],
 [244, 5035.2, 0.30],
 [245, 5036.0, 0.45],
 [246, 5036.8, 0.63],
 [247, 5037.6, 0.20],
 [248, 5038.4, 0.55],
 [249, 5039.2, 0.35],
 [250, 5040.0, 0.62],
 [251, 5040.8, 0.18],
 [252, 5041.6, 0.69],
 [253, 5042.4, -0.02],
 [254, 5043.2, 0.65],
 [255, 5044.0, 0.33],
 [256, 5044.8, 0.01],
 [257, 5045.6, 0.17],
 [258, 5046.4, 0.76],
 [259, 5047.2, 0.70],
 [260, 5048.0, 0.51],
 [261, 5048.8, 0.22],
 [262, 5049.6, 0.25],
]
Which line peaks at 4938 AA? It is C IV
